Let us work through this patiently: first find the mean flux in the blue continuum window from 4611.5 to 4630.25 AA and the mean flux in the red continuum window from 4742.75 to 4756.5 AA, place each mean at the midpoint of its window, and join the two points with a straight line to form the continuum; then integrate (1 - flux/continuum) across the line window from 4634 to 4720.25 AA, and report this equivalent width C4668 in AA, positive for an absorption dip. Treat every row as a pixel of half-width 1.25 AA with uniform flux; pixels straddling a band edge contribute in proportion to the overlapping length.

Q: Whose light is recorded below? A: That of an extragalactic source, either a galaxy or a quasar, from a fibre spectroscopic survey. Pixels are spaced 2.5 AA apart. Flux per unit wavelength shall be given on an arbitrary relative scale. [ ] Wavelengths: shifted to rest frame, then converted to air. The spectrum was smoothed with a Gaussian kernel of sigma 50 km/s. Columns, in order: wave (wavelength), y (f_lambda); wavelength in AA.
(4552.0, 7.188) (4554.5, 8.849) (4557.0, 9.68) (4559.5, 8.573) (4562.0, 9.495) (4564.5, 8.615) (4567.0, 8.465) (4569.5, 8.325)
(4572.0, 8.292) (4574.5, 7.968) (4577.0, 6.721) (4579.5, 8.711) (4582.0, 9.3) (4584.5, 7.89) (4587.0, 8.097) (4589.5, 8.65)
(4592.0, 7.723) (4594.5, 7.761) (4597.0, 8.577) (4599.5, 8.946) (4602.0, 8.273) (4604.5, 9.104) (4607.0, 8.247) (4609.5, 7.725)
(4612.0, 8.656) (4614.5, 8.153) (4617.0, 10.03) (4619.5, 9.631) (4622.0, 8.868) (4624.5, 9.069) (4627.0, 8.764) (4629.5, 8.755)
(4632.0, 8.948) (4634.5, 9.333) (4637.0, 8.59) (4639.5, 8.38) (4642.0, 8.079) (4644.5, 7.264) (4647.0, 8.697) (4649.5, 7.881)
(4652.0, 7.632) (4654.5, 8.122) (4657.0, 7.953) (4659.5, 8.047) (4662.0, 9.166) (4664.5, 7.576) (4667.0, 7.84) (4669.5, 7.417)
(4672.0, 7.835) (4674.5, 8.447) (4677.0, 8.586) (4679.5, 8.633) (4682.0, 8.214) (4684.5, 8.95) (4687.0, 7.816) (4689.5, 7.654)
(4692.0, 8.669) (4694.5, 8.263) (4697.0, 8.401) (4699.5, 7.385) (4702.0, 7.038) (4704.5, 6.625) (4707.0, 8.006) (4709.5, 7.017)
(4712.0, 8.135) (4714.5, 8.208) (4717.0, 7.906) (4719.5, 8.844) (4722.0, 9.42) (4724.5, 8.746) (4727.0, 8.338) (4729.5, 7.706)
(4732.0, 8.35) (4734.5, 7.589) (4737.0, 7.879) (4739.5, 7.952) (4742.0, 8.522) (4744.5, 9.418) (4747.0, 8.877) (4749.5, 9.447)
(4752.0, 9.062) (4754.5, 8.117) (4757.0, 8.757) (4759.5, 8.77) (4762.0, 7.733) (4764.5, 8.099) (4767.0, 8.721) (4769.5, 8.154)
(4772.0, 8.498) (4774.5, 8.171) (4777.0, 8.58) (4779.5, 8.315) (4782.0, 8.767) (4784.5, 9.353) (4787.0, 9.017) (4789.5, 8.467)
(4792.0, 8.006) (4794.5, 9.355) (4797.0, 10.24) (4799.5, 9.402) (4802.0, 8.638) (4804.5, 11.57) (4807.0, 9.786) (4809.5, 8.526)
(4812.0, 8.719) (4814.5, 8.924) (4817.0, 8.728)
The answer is 8.9 AA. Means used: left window 9.01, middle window 8.06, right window 8.96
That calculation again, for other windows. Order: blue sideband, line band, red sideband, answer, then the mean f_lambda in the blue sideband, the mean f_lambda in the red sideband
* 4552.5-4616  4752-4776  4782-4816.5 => 1.8 AA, 8.42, 9.2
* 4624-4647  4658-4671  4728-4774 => 0.8 AA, 8.57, 8.42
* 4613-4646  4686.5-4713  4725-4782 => 2.6 AA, 8.76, 8.42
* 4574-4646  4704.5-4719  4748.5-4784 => 1.2 AA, 8.5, 8.52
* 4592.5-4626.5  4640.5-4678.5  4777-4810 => 3.3 AA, 8.68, 9.18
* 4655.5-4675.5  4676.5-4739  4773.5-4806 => 2.2 AA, 8.03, 9.08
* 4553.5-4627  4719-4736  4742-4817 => 0.7 AA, 8.57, 8.87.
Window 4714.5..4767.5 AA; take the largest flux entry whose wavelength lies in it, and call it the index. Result 9.447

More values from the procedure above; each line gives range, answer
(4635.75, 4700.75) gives 9.166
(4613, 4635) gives 10.03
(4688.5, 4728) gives 9.42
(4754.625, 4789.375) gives 9.353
